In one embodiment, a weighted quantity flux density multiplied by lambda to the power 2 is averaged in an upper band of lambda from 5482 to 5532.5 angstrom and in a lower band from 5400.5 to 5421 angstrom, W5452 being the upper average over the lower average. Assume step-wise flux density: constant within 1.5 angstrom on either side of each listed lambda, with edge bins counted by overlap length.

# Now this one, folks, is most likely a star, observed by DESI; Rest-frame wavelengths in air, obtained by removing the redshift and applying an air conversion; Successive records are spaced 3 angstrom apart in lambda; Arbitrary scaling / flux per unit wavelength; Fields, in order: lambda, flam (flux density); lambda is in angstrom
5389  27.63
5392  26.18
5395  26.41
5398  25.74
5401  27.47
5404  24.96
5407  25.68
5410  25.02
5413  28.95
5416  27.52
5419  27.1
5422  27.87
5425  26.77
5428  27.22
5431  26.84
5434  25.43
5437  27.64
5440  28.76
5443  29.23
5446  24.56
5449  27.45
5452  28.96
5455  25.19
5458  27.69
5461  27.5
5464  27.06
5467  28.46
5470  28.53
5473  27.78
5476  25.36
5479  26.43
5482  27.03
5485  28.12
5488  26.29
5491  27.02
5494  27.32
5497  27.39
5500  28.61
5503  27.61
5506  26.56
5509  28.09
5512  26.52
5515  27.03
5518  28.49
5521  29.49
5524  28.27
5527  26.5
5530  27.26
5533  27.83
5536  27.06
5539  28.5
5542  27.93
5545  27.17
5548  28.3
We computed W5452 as 1.07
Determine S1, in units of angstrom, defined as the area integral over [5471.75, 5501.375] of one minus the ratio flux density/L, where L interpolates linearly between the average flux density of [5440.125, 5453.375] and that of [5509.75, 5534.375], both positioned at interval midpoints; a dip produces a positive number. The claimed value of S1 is 0.6 angstrom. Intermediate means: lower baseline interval 27.7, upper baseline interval 27.7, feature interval 27.1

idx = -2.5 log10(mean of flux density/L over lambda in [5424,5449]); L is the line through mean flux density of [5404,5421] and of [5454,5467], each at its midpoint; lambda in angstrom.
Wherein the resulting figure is -0.01 mag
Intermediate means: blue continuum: 26.7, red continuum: 27.1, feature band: 27.1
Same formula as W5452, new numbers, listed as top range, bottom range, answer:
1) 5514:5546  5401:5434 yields 1.08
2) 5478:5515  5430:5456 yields 1.02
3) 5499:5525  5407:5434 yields 1.07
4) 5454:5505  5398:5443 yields 1.03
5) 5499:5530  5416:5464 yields 1.05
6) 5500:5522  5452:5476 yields 1.03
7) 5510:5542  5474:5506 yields 1.04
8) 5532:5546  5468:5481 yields 1.05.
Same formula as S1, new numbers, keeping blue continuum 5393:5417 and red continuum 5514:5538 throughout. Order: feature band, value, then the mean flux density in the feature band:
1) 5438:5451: -0.33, 27.6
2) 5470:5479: 0.11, 26.9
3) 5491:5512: 0.02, 27.5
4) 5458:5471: -0.36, 27.8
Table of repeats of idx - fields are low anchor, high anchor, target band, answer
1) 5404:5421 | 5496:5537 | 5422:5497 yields -0.003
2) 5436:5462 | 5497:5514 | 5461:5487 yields 0.004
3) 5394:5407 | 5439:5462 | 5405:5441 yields -0.014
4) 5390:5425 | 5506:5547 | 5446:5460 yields 0.000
